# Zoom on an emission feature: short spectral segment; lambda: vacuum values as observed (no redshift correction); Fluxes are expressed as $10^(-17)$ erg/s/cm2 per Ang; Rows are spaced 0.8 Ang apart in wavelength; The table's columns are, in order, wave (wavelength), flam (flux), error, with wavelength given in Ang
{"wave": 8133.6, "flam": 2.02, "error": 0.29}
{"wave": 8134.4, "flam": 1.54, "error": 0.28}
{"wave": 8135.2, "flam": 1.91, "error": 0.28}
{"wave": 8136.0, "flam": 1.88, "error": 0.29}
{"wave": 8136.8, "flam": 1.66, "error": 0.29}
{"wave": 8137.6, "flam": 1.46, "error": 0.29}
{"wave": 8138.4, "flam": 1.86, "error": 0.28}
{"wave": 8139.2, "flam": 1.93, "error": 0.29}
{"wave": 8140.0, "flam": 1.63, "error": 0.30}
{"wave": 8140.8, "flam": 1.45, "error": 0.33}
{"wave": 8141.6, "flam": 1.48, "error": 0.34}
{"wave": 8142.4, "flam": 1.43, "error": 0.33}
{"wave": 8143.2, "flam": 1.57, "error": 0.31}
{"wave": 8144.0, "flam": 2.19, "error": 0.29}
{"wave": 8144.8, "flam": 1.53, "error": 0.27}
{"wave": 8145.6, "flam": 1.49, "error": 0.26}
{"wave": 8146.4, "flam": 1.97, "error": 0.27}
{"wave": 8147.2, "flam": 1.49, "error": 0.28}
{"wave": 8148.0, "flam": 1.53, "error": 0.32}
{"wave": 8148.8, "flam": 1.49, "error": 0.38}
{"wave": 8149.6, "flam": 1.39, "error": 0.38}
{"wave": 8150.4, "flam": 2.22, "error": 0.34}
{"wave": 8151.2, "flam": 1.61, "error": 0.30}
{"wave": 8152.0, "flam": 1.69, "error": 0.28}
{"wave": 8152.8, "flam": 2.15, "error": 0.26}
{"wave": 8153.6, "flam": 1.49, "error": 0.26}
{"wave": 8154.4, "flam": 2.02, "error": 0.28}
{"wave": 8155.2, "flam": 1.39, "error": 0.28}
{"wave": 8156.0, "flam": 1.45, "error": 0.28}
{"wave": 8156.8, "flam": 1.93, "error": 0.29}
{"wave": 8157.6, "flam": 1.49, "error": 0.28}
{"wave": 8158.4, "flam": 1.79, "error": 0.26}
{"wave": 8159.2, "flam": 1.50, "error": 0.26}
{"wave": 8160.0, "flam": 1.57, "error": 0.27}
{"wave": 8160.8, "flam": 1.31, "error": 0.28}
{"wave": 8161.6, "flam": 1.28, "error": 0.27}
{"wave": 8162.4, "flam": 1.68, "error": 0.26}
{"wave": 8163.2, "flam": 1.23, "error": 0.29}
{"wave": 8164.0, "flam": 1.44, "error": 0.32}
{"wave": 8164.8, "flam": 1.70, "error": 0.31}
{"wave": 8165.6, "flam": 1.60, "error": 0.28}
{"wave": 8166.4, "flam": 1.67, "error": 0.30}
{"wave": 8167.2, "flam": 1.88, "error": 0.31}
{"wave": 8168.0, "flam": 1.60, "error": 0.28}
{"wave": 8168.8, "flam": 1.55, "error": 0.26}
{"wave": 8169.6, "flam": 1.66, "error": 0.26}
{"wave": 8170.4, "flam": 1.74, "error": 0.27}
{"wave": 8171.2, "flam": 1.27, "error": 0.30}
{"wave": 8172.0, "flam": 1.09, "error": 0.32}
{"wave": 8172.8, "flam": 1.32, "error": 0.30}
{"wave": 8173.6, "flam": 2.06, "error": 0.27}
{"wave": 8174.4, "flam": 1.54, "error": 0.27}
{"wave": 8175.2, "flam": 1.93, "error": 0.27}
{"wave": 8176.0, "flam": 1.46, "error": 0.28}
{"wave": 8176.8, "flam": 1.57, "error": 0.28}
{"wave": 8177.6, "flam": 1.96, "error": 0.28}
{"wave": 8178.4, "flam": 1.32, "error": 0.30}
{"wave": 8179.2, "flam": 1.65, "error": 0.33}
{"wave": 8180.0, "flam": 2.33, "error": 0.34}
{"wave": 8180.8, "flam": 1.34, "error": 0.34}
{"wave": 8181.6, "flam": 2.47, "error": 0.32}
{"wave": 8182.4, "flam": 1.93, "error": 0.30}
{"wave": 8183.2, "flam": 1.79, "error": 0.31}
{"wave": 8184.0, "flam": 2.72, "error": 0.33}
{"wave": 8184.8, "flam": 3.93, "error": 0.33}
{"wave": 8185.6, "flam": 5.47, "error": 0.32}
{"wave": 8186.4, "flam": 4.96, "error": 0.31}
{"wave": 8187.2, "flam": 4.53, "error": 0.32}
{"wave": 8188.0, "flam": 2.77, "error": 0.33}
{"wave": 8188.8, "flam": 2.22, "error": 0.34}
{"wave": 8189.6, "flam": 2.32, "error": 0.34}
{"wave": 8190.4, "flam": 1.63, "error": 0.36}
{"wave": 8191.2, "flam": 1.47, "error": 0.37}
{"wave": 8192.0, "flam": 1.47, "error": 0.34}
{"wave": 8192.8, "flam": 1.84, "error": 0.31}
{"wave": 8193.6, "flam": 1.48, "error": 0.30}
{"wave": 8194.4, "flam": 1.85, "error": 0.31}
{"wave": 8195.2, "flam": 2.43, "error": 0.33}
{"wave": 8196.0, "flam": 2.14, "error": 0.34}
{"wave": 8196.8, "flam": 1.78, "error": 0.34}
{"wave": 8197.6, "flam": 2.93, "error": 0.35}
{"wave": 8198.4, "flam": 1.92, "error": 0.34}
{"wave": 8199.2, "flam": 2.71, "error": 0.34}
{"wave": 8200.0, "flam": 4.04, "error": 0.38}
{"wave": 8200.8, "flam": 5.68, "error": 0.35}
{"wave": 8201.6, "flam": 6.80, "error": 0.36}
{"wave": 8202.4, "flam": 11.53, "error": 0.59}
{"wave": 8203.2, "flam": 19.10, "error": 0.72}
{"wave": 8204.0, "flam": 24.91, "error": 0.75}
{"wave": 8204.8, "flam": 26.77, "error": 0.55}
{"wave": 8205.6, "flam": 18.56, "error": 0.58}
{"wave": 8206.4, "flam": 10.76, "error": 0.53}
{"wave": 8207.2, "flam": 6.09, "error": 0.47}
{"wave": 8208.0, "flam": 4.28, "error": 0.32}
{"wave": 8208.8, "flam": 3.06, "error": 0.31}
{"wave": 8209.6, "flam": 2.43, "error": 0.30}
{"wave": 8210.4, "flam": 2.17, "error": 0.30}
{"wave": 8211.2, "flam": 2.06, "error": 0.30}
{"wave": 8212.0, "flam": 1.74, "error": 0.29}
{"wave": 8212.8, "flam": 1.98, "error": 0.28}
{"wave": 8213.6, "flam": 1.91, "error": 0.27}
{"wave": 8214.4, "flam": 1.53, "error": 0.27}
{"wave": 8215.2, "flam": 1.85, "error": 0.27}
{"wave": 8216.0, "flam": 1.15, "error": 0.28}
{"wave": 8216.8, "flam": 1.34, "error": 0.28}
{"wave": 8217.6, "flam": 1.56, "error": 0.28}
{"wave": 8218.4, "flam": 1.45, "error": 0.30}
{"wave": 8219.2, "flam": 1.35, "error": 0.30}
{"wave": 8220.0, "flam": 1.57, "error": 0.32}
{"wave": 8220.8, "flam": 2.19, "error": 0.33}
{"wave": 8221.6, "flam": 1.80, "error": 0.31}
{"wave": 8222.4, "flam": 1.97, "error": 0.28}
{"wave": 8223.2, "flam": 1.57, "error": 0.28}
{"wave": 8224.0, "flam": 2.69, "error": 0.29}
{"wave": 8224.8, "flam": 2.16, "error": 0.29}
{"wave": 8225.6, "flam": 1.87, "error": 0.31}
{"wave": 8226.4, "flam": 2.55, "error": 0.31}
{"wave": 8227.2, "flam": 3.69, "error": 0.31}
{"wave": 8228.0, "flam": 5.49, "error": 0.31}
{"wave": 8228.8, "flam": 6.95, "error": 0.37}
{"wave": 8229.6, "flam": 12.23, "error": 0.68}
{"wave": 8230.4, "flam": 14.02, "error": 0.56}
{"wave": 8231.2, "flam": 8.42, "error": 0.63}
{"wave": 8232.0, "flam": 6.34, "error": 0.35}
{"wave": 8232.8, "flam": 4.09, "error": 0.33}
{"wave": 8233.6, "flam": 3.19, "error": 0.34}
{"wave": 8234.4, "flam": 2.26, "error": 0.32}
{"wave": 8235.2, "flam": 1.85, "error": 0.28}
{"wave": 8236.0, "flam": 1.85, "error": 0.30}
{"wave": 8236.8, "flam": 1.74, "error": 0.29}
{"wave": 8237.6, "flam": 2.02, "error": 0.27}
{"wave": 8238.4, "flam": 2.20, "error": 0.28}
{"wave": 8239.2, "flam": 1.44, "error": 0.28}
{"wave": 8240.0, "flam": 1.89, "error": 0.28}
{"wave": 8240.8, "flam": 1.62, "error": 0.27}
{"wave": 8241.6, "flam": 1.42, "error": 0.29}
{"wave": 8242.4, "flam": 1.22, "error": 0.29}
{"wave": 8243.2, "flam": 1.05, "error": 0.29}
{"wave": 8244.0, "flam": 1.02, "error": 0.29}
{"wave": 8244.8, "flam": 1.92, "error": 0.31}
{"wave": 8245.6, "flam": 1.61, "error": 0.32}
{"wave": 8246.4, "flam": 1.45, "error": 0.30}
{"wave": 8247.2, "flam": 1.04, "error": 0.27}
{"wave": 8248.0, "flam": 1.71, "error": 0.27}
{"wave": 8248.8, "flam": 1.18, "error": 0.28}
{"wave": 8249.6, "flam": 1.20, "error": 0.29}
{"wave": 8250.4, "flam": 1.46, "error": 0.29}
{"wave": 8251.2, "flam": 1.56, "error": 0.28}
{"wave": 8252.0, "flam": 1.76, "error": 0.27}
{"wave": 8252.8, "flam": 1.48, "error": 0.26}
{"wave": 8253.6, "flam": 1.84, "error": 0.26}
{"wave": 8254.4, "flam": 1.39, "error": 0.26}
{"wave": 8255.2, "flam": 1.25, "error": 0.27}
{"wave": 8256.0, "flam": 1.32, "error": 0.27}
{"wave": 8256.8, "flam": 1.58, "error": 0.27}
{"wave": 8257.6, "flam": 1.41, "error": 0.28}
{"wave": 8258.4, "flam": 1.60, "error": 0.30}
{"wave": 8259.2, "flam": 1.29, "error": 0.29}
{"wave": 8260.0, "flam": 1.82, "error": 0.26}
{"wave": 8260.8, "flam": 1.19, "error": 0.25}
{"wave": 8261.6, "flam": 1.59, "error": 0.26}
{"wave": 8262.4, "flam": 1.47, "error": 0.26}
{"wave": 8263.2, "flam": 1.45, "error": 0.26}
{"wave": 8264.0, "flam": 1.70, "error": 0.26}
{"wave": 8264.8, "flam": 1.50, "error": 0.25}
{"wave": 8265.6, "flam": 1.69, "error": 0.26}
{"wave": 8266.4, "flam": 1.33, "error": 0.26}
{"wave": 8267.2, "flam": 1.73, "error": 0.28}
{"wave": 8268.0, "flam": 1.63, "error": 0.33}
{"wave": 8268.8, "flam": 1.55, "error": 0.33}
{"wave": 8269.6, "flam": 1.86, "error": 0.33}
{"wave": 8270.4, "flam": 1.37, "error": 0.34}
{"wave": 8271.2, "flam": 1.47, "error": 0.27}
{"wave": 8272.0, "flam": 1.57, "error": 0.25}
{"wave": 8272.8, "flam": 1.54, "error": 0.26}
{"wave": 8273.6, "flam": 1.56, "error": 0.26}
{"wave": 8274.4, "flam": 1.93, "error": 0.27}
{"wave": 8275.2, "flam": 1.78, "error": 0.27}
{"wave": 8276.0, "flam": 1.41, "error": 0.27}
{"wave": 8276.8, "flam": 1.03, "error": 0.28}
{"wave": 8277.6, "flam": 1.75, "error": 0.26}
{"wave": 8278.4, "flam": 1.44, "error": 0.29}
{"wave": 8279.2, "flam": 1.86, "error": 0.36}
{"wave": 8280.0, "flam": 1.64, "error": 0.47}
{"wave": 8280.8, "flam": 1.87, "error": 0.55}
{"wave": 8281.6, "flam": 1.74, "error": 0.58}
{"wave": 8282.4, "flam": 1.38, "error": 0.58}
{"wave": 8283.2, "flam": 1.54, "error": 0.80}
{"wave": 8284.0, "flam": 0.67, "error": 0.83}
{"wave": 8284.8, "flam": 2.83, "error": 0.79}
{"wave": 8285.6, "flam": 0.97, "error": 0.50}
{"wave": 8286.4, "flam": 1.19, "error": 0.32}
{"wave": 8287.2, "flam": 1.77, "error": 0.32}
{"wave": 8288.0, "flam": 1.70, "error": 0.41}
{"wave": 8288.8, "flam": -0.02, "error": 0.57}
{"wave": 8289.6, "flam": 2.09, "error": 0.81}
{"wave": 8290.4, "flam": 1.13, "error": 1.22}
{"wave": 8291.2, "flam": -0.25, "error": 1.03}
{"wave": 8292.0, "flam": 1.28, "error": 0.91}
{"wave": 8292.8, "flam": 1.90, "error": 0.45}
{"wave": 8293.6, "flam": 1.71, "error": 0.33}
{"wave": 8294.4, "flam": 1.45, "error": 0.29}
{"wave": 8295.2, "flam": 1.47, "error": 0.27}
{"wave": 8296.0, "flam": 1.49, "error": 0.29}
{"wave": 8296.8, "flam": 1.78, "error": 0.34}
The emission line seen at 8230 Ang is [N II]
